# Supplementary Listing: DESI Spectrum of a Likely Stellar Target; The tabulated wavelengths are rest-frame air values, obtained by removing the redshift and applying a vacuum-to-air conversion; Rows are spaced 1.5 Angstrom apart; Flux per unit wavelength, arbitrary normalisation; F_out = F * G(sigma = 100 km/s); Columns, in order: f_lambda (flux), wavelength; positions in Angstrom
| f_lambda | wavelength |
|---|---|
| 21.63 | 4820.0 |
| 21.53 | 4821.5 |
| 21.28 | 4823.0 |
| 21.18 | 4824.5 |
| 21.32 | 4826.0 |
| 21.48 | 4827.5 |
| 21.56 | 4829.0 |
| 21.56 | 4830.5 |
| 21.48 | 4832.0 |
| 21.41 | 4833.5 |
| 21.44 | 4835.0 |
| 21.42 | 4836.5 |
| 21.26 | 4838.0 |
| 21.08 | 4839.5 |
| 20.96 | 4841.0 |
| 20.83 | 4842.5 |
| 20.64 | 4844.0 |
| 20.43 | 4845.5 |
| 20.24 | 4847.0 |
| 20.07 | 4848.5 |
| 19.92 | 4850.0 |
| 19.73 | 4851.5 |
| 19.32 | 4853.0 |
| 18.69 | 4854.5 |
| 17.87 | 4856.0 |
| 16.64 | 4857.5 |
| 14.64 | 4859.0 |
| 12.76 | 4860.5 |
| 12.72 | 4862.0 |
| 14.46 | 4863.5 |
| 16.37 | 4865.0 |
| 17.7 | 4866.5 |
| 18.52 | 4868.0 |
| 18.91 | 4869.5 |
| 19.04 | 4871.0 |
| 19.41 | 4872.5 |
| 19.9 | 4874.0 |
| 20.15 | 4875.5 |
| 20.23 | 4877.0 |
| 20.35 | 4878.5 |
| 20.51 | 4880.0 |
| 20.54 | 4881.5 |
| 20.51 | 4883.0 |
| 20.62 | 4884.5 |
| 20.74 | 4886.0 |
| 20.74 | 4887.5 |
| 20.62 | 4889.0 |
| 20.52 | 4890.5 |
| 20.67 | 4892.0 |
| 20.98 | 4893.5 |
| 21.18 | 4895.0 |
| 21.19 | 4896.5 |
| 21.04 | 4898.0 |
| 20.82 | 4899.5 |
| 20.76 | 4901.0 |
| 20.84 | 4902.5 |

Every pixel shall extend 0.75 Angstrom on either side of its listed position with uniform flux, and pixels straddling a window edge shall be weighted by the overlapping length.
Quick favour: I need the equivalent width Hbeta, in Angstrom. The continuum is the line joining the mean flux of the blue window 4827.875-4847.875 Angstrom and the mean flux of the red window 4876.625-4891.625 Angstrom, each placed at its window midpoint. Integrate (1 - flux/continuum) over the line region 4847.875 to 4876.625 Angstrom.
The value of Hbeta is 4.2 Angstrom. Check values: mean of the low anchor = 21.1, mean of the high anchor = 20.5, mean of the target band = 17.7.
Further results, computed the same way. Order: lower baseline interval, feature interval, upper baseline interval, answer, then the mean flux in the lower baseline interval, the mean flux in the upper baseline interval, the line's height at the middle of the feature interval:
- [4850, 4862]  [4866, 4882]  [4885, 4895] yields -0.5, 17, 20.7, 19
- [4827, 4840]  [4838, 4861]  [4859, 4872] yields -0.2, 21.4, 16.3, 18.8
